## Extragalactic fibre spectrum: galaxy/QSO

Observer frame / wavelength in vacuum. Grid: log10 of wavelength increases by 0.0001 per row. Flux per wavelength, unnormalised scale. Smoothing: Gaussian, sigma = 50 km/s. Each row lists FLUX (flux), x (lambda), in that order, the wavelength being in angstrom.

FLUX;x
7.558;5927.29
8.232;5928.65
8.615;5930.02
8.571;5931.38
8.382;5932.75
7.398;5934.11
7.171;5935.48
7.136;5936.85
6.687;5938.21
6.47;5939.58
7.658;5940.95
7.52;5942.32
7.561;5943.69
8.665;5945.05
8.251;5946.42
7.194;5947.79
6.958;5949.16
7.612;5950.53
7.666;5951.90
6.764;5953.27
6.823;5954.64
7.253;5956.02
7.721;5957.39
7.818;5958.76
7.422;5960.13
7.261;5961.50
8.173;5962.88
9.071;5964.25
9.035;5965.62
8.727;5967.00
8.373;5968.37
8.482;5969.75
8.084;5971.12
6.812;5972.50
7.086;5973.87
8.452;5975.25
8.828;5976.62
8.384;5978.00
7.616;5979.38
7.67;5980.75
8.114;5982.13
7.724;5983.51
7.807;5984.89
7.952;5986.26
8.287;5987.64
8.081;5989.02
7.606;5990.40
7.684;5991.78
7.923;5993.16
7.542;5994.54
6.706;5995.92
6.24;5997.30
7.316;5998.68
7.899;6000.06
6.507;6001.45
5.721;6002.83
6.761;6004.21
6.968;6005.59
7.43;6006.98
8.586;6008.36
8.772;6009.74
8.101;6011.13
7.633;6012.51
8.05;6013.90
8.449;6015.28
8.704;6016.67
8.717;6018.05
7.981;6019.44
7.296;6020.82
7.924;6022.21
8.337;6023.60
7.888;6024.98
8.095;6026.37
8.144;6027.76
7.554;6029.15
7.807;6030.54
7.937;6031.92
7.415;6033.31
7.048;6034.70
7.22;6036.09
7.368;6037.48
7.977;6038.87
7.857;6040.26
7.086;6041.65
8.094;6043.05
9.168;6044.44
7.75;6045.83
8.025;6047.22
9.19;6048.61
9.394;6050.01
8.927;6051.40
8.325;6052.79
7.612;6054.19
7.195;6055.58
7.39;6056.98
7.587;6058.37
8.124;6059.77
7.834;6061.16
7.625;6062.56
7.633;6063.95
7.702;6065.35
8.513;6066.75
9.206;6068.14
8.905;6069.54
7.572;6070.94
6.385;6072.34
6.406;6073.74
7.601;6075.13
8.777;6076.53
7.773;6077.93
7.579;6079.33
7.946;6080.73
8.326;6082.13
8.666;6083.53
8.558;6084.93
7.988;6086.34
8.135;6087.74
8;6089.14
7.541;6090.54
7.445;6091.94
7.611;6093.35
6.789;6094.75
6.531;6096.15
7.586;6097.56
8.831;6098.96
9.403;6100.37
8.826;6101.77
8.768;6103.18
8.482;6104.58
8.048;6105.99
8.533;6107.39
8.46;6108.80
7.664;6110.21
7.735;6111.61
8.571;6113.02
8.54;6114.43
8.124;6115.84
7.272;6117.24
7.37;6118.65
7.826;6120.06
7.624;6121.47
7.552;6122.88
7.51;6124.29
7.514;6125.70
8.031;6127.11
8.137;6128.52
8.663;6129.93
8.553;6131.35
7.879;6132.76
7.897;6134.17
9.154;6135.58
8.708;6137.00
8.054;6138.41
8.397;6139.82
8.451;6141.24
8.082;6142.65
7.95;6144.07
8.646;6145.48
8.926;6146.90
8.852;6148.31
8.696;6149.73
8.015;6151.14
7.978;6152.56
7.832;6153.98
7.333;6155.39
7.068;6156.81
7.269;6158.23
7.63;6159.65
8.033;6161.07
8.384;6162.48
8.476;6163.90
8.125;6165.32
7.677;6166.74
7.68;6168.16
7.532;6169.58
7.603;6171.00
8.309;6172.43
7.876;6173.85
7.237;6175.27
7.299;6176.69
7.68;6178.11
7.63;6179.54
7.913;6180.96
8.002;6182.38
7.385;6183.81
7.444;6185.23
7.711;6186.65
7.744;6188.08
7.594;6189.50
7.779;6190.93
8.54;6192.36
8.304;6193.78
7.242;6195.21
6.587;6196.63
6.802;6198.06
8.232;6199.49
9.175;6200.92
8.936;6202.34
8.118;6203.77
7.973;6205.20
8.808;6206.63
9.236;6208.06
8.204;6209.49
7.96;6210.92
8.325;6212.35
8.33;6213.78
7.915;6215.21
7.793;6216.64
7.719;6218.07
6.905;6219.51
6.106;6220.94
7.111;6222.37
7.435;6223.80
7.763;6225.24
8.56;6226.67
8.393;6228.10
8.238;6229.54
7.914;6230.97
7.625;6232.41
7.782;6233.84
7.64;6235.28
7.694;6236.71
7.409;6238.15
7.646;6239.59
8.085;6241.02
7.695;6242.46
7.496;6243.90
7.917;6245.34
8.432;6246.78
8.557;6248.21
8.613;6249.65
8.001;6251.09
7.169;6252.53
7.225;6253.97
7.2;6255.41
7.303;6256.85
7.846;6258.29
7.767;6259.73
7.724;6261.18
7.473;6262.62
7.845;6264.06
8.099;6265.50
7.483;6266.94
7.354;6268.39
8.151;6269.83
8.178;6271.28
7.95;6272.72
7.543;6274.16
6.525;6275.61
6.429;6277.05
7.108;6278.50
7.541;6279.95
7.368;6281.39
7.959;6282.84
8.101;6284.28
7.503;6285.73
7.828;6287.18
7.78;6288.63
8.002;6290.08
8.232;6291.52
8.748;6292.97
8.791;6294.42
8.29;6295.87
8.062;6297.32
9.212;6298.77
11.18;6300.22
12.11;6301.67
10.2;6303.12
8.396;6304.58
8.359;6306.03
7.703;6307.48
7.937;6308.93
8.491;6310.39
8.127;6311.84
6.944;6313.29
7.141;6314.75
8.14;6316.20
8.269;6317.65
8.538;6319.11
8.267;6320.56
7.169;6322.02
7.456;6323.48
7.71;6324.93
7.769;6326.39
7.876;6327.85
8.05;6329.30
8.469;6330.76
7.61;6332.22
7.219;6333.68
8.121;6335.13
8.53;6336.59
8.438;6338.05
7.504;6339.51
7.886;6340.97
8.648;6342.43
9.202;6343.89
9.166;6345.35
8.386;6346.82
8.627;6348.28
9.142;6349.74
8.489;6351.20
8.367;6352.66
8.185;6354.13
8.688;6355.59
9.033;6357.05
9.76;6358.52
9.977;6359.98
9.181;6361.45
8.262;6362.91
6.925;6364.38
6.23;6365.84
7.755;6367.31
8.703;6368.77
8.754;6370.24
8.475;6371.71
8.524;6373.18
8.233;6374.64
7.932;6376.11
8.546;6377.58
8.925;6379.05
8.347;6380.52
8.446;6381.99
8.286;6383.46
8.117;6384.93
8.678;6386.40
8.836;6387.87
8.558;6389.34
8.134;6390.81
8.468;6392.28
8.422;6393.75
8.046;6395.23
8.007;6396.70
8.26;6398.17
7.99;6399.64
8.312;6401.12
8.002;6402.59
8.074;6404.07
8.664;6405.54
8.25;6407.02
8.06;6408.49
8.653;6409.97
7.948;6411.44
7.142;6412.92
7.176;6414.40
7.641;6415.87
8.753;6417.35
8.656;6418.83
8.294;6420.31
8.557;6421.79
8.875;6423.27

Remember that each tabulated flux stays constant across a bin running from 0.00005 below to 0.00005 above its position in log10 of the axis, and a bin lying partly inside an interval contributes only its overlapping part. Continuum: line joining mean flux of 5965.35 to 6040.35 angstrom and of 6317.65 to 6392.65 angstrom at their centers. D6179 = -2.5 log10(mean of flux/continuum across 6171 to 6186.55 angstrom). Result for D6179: 0.05 mag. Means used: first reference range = 7.79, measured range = 7.68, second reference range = 8.32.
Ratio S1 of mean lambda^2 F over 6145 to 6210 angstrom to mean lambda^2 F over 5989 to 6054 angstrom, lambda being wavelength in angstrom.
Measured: 1.1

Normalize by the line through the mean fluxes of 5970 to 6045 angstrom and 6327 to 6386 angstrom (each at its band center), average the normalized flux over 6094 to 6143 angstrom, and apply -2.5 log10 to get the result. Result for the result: -0.021 mag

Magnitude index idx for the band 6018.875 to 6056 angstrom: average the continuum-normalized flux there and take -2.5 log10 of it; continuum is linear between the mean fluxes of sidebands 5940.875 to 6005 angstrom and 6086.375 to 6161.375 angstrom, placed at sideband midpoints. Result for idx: -0.02 mag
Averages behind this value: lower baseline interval 7.68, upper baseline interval 8.05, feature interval 7.96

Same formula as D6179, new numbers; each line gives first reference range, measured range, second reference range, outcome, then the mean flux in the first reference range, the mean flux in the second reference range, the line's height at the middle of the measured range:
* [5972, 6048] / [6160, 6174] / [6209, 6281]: -0.03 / 7.75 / 7.7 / 7.72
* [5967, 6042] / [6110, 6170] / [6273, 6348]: -0.01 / 7.75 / 8.16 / 7.93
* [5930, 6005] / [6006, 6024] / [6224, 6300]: -0.06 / 7.65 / 7.85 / 7.68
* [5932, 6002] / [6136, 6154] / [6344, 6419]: -0.05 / 7.68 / 8.36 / 7.97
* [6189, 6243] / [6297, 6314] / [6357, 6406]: -0.10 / 7.88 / 8.37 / 8.15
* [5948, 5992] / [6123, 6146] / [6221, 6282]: -0.06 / 7.85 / 7.68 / 7.75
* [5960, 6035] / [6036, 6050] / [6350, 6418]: -0.03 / 7.83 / 8.31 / 7.89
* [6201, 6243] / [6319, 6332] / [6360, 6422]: 0.03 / 7.93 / 8.24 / 8.12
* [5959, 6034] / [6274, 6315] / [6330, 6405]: 0.01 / 7.84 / 8.37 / 8.27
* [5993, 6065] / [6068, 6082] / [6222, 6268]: 0.00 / 7.78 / 7.79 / 7.79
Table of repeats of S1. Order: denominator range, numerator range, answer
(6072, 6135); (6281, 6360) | 1.13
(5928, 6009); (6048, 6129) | 1.08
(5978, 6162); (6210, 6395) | 1.10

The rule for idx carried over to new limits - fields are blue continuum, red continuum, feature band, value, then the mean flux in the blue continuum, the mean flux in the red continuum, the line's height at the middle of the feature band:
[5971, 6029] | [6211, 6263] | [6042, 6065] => -0.05 mag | 7.75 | 7.75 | 7.75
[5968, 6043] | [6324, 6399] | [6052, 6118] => -0.01 mag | 7.74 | 8.35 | 7.88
